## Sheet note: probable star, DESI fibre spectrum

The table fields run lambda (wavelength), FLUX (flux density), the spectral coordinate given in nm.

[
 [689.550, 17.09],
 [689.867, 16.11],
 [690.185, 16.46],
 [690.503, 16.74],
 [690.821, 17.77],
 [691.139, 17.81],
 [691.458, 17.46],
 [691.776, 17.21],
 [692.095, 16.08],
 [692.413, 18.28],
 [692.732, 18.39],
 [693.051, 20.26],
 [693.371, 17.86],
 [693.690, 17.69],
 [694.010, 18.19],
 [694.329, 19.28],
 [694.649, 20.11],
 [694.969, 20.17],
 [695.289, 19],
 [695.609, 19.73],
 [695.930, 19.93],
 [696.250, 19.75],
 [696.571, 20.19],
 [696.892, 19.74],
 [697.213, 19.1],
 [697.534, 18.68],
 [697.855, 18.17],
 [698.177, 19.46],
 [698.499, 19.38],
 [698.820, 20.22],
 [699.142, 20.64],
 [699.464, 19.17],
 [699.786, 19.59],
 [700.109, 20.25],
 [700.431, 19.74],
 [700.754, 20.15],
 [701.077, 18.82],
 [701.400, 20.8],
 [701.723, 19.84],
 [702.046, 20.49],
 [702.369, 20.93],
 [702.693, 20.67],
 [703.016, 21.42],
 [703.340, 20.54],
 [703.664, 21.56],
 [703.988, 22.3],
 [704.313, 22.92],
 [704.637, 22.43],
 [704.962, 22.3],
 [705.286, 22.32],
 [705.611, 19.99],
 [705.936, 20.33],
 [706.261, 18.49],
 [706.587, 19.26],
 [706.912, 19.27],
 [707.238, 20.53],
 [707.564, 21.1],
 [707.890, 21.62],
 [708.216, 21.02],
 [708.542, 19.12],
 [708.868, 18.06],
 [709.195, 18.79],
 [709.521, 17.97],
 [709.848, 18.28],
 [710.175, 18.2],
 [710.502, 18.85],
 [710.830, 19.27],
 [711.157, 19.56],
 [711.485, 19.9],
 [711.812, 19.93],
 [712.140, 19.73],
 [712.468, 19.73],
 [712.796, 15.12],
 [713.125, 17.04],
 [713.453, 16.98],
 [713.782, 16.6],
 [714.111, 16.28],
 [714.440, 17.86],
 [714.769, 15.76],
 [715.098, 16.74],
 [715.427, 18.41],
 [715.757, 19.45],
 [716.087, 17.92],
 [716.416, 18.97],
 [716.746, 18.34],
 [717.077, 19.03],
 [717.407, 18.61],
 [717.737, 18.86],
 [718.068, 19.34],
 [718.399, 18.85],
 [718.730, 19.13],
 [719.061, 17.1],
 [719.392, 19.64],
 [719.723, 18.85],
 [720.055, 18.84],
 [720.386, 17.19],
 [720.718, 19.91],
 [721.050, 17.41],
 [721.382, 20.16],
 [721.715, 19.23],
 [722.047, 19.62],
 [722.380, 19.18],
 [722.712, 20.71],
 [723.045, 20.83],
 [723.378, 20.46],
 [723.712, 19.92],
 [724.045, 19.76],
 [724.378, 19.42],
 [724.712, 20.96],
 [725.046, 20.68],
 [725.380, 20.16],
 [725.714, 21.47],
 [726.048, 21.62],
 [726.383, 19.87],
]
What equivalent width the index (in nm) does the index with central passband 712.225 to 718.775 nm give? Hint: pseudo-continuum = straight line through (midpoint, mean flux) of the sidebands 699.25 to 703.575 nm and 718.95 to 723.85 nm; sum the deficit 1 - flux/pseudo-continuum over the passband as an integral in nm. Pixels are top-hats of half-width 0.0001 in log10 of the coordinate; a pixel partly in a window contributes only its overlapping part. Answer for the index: 0.54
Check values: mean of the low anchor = 20.2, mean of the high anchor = 19.3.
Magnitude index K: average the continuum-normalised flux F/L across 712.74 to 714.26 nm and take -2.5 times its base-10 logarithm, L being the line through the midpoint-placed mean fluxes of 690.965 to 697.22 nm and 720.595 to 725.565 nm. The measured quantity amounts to 0.18 mag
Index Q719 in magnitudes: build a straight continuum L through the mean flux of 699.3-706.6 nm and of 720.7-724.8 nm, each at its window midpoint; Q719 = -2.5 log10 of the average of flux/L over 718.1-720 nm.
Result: 0.07 mag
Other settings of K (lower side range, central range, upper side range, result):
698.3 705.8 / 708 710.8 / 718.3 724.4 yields 0.073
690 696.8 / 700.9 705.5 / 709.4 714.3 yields -0.158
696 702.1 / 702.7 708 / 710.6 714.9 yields -0.114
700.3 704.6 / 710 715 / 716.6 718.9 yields 0.088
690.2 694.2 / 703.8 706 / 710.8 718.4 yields -0.209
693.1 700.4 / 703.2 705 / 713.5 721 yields -0.160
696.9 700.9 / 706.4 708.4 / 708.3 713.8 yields -0.089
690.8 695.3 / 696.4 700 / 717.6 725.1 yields -0.054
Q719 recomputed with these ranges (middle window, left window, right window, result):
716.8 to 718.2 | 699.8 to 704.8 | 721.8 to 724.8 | 0.076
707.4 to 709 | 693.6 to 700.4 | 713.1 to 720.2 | -0.084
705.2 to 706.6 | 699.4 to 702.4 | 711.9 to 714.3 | -0.061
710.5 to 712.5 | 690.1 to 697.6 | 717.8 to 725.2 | -0.028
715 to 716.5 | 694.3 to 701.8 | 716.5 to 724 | 0.053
